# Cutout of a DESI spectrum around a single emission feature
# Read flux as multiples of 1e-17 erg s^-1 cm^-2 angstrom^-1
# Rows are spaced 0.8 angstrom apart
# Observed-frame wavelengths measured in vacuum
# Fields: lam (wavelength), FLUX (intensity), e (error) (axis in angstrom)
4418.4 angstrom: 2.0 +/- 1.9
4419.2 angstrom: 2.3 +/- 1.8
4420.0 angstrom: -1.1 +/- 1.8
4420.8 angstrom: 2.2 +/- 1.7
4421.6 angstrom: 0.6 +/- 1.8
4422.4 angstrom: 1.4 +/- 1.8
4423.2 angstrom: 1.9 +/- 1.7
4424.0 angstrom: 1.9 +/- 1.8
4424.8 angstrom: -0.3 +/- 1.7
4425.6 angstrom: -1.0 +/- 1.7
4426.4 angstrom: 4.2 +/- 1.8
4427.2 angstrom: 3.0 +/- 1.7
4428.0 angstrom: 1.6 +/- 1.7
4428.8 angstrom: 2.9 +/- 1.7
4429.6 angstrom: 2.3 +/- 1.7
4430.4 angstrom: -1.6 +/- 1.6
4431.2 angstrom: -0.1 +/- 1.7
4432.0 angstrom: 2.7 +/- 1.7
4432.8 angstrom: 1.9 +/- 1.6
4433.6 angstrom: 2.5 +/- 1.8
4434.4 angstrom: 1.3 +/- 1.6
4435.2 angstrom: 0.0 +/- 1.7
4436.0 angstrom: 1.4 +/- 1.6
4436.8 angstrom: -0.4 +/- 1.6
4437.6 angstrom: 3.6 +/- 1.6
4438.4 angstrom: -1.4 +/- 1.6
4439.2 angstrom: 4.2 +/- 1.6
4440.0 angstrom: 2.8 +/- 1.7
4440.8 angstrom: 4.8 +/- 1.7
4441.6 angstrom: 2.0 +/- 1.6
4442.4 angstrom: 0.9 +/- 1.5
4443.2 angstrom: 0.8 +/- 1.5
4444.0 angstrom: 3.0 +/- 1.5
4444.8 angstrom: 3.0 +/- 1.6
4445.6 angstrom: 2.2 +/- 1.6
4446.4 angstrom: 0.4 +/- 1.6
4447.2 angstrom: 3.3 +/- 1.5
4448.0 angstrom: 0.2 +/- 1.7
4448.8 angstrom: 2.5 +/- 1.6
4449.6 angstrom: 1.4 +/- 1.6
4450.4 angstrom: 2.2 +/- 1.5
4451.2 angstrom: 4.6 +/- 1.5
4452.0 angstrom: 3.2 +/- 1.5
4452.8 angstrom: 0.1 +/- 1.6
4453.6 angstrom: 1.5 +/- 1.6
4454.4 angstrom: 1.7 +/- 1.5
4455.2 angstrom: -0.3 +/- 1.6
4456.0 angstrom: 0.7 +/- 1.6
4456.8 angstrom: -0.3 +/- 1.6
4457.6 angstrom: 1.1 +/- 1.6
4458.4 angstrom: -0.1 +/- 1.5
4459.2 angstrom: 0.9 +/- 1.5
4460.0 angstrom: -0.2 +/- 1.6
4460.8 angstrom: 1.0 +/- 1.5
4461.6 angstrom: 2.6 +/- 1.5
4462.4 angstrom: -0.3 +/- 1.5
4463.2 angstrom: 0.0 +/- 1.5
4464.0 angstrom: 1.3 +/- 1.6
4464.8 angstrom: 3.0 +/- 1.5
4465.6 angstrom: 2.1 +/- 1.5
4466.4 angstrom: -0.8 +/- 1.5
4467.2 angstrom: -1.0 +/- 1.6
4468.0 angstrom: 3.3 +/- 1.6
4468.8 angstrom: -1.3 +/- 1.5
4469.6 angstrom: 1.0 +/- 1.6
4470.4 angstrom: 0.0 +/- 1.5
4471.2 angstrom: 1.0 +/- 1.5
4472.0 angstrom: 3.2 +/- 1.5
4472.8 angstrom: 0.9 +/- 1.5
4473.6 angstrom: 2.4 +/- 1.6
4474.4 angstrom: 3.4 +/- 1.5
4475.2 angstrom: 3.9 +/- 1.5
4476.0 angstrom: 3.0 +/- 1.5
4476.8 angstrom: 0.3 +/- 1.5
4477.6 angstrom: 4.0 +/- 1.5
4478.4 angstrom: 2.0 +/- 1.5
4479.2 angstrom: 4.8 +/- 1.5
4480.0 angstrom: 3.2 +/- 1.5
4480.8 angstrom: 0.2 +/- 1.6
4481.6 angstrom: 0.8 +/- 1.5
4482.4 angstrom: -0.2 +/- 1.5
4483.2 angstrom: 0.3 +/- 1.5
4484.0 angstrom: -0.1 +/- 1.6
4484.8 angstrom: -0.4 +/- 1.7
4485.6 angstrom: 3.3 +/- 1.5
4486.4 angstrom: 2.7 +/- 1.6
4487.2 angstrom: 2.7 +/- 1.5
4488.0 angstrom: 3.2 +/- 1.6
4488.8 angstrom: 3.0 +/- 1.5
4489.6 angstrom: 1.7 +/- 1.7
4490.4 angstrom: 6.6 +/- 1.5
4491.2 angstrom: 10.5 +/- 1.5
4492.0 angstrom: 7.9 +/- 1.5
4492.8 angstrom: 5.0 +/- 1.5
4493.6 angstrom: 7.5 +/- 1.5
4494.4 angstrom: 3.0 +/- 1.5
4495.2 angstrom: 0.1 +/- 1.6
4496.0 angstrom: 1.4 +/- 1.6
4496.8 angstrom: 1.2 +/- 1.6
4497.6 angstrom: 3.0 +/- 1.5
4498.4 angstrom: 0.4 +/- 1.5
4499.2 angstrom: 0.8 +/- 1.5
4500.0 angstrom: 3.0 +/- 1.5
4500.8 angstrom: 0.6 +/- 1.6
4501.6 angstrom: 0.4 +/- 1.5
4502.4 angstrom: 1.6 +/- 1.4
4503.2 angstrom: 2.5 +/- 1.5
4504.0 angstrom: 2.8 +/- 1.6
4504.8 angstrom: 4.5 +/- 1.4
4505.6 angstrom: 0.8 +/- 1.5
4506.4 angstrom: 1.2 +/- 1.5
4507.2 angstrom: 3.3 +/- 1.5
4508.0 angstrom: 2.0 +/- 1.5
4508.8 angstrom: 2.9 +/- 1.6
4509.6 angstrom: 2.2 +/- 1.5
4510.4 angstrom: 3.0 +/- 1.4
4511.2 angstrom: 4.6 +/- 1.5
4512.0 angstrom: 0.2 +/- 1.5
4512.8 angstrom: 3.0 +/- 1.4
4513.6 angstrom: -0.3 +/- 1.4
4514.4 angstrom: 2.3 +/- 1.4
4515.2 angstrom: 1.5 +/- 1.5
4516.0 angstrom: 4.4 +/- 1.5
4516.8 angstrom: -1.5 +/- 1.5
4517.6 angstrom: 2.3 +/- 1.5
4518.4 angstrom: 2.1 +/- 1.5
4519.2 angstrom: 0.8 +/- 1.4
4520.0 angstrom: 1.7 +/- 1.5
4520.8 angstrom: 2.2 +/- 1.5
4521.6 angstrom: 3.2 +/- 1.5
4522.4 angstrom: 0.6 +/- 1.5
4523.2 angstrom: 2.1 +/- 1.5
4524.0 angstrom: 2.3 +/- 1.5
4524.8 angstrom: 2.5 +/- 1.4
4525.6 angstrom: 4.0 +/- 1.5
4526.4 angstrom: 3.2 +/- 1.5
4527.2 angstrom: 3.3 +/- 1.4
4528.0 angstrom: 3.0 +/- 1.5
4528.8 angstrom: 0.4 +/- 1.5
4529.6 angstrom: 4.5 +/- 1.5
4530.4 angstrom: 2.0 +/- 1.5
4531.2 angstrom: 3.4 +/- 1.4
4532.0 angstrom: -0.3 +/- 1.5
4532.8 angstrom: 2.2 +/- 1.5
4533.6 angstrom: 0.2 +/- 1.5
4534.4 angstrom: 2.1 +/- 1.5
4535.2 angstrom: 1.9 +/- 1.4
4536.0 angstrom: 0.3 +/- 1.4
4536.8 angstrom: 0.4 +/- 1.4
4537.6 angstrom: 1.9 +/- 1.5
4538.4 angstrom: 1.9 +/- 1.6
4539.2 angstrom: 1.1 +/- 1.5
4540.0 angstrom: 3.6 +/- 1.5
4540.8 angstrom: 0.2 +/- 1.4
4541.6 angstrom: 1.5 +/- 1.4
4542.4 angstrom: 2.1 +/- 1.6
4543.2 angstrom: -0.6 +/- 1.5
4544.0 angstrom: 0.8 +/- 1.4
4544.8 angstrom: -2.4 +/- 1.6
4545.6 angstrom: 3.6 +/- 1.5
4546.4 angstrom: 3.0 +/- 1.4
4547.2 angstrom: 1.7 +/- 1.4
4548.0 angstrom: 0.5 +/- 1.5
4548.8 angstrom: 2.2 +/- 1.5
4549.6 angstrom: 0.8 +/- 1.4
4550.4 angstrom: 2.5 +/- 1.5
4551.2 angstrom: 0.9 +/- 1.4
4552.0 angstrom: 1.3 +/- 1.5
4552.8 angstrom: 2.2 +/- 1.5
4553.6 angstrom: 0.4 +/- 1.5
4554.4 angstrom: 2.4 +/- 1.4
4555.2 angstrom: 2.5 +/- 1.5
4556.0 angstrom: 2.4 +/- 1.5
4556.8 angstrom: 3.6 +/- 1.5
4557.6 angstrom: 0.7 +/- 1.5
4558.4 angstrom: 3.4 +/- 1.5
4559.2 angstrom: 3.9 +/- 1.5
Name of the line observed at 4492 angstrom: [O II]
